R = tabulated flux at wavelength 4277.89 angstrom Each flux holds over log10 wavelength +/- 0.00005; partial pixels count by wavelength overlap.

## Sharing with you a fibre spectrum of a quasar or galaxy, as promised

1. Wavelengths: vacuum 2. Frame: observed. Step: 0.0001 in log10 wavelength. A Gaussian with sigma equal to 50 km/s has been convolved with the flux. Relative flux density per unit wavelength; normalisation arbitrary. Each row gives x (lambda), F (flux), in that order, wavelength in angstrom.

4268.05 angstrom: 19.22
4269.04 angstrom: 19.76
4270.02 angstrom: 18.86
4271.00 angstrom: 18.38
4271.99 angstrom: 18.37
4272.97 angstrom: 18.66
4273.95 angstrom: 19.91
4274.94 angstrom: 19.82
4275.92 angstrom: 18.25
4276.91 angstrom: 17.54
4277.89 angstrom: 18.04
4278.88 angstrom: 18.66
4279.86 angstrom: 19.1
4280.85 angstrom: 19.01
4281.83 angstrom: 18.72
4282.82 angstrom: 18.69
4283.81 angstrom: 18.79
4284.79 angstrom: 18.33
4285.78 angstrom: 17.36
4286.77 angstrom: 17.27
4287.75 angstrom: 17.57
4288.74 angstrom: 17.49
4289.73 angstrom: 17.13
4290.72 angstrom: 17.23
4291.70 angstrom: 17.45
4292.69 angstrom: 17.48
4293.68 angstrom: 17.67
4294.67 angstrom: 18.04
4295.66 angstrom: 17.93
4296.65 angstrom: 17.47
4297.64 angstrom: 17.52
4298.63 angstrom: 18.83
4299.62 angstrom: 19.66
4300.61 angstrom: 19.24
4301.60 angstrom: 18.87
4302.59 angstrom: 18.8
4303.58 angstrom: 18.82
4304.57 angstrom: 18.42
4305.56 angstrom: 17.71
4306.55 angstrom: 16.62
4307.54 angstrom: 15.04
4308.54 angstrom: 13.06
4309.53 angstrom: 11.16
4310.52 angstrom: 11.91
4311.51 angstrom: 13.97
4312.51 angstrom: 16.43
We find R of 18.04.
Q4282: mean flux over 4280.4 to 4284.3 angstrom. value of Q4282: 18.8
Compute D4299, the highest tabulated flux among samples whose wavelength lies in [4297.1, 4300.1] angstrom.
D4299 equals 19.66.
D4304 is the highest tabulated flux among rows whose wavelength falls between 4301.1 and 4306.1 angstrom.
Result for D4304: 18.87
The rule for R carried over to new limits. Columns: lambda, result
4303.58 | 18.82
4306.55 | 16.62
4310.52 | 11.91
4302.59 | 18.8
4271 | 18.38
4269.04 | 19.76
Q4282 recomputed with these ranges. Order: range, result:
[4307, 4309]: 14.1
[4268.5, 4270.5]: 19.3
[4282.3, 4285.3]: 18.6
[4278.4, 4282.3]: 18.9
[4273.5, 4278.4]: 18.7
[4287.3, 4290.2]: 17.4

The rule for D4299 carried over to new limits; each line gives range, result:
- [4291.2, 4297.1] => 18.04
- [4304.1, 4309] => 18.42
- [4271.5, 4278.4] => 19.91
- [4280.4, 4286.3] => 19.01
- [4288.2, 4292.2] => 17.49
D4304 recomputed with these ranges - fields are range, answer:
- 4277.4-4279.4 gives 18.66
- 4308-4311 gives 13.06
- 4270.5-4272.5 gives 18.38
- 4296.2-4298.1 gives 17.52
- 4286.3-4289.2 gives 17.57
